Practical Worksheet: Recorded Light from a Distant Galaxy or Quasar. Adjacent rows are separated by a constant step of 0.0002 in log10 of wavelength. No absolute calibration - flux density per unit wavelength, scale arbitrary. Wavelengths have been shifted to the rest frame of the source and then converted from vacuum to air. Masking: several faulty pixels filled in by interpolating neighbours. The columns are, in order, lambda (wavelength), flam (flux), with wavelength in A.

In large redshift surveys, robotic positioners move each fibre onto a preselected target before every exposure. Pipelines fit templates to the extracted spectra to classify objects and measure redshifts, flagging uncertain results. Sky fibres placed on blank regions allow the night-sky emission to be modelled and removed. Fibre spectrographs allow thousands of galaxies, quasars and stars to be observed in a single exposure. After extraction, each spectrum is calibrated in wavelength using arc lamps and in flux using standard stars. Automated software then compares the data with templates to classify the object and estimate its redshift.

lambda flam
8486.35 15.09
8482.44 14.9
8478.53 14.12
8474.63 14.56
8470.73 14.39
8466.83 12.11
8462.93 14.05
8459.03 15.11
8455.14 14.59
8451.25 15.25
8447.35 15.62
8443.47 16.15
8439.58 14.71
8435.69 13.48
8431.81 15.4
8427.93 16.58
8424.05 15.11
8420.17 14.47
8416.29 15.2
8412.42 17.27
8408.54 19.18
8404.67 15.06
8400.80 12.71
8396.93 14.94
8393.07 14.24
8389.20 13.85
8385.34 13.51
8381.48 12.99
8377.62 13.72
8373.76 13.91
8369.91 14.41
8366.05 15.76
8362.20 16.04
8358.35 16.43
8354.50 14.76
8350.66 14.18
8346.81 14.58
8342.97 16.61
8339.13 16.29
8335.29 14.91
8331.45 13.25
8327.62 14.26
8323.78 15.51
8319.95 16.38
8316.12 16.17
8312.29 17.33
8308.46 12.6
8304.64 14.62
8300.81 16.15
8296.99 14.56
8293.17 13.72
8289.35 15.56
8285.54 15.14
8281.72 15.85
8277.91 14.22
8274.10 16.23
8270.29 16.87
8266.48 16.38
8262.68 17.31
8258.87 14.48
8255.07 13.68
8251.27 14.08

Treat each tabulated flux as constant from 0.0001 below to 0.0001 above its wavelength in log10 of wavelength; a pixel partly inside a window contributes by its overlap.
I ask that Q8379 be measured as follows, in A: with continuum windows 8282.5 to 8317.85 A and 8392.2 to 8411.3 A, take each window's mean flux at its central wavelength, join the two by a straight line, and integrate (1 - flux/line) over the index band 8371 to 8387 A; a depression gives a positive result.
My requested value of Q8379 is 1.8 A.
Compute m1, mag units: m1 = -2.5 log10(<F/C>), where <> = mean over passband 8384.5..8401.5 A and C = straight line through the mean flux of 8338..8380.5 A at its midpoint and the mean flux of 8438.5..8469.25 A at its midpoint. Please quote 0.07 mag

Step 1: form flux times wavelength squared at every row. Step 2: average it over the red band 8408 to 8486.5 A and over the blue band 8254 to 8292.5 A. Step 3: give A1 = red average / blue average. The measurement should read 1.01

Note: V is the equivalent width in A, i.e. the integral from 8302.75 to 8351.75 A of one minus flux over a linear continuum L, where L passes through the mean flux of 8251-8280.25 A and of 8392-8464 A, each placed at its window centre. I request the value 0.8 A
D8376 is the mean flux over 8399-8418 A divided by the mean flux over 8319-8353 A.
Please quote 1.06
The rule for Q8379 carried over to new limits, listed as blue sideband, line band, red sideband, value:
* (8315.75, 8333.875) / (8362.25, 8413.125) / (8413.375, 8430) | 1.9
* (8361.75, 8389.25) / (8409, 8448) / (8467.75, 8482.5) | -3.5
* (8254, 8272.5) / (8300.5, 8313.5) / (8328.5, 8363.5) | 0.5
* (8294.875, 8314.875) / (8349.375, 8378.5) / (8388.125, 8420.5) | 0.5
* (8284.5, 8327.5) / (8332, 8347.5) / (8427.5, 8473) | -0.4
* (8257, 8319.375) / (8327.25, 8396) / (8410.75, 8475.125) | 2.5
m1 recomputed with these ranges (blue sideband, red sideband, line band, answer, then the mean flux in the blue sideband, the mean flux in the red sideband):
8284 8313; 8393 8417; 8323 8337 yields 0.05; 14.9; 15.6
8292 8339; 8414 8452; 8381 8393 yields 0.11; 15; 15.2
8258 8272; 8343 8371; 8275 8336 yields 0.06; 16.4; 15.3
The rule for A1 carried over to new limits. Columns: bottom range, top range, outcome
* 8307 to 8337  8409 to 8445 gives 1.05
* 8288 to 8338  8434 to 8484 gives 1.00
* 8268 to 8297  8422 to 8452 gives 1.03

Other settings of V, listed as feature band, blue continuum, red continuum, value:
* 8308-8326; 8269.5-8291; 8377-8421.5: -0.6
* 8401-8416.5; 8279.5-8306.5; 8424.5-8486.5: -1.6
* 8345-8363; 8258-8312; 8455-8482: -0.3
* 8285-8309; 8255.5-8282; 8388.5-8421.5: 1.5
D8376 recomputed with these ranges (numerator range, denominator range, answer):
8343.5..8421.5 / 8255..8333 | 0.97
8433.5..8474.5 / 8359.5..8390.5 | 1.02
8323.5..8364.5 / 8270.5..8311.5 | 1.01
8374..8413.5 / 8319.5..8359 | 0.97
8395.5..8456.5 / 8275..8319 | 1.02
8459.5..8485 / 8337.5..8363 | 0.91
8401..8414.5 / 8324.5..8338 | 1.15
